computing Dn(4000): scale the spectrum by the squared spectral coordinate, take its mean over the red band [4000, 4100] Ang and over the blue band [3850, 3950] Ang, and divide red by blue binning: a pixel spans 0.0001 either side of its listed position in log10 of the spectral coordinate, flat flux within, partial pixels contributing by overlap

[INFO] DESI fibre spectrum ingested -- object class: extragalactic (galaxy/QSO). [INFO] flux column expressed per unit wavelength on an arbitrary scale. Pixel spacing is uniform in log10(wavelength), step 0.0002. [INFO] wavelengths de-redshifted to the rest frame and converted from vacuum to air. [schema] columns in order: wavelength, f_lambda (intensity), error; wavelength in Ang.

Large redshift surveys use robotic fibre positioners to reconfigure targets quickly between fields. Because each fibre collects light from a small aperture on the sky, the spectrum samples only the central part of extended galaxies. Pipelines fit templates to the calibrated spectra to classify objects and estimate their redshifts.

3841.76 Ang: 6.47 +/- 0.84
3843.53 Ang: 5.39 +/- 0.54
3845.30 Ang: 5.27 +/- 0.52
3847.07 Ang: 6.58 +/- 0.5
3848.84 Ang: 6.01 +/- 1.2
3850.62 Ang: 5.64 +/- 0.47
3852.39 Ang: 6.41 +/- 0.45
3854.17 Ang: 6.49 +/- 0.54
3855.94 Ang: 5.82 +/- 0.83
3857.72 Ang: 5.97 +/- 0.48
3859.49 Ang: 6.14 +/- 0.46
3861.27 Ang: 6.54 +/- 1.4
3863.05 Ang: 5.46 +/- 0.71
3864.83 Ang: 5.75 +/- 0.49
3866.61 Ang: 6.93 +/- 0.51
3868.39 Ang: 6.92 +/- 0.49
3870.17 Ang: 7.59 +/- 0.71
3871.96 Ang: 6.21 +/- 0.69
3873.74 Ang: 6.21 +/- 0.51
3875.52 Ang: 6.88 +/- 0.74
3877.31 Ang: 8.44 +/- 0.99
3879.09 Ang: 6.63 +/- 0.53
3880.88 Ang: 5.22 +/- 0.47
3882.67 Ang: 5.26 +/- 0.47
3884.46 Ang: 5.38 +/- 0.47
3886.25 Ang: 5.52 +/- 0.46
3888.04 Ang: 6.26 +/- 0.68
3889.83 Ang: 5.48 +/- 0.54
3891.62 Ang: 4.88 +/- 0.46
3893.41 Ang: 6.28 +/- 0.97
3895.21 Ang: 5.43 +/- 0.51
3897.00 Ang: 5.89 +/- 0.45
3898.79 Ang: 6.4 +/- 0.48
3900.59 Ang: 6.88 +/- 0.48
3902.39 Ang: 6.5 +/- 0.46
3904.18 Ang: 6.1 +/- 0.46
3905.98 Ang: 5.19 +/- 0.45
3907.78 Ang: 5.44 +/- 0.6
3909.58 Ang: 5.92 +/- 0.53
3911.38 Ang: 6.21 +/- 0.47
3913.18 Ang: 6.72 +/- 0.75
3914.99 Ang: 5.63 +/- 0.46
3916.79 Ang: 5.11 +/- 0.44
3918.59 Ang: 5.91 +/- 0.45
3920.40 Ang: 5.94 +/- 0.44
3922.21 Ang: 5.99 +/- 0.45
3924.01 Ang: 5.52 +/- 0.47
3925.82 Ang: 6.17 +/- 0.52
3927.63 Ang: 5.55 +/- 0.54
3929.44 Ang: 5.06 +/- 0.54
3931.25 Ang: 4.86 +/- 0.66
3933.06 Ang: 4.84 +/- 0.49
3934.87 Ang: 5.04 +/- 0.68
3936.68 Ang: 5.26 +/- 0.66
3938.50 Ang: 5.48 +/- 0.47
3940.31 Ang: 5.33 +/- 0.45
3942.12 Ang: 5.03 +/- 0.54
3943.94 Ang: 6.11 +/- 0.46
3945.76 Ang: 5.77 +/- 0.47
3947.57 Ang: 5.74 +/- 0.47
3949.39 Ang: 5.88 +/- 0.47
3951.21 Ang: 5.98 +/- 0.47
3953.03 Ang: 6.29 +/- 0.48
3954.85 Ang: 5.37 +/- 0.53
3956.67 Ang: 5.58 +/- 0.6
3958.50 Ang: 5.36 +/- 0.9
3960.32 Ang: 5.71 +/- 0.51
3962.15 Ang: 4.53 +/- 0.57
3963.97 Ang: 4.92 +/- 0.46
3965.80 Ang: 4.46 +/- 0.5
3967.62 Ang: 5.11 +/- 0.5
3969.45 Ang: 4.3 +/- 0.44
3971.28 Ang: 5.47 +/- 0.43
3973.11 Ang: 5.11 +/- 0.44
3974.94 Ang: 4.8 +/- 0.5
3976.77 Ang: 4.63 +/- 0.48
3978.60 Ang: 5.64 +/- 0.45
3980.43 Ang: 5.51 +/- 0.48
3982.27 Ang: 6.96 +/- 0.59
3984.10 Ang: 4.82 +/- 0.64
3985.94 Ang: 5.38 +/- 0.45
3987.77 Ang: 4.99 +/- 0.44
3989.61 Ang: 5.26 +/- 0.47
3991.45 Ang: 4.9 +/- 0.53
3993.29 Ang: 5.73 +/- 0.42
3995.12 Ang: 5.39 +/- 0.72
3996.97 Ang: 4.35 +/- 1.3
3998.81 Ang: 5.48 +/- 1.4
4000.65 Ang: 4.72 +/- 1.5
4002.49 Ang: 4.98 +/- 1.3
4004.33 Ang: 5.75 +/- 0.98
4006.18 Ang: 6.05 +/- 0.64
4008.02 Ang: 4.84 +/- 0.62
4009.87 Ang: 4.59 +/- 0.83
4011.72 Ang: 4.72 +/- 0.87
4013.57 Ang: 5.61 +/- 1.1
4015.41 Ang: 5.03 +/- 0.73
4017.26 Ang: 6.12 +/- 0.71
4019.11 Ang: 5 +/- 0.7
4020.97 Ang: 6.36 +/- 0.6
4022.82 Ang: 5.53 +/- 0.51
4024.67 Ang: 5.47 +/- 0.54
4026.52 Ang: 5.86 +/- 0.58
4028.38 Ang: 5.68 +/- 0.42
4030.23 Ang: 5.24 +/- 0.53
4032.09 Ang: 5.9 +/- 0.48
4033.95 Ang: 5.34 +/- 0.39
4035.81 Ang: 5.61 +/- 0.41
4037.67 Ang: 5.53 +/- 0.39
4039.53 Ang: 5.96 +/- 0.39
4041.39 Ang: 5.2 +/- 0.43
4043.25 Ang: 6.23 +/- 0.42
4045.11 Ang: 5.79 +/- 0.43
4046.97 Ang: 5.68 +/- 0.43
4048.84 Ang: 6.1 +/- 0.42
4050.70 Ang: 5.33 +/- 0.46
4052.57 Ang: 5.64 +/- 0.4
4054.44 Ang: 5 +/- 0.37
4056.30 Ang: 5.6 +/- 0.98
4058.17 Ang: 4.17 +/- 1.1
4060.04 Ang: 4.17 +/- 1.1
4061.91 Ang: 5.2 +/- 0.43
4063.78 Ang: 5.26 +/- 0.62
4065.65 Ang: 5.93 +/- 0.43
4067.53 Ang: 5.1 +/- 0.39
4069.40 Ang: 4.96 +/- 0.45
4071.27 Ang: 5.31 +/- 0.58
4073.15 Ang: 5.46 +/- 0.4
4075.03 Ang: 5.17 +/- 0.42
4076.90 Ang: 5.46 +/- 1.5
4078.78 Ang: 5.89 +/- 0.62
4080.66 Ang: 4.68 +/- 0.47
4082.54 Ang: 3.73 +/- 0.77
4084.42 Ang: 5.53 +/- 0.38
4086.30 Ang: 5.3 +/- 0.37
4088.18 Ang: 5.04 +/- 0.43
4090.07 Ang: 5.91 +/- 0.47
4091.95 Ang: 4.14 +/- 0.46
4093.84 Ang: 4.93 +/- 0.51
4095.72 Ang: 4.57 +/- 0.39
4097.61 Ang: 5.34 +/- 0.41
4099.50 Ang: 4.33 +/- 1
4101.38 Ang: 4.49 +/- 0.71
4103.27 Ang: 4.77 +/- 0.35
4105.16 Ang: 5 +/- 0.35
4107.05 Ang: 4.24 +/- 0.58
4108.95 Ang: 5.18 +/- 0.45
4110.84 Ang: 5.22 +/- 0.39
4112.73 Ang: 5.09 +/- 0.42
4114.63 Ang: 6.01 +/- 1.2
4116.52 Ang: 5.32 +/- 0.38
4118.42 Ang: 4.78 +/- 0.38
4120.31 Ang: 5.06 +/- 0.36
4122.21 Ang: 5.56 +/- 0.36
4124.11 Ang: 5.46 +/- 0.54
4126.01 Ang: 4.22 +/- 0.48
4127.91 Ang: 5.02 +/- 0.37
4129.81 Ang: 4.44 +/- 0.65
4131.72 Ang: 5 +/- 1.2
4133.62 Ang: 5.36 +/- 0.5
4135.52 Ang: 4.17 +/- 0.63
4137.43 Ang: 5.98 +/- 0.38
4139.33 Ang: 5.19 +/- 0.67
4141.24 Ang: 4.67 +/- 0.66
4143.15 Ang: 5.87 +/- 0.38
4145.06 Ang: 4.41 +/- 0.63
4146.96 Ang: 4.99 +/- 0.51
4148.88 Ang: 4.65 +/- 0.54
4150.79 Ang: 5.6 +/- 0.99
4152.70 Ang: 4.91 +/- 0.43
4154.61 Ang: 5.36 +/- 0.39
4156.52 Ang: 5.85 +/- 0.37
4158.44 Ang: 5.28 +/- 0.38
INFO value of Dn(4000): 0.97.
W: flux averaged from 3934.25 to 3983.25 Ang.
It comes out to 5.39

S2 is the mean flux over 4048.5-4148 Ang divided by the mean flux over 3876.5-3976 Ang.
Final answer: 0.9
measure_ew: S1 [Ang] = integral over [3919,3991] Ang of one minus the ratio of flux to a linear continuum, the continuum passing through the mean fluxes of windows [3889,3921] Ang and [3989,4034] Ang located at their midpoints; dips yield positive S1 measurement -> 3.3 Ang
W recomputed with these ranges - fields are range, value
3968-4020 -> 5.22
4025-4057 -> 5.63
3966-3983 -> 5.23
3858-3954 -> 5.91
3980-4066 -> 5.4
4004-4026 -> 5.42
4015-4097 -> 5.34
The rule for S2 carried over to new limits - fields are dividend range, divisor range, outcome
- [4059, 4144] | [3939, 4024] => 0.95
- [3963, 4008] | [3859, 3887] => 0.82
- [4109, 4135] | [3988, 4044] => 0.94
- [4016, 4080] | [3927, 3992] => 1.03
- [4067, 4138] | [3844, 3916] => 0.82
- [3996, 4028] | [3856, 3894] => 0.86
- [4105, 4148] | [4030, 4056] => 0.90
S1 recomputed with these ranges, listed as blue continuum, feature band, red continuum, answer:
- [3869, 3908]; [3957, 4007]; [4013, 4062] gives 4.6 Ang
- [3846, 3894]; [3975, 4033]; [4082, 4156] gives 1.9 Ang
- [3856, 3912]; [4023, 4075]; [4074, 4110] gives -2.5 Ang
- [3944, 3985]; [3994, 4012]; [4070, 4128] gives 0.6 Ang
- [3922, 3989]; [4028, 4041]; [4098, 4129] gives -1.0 Ang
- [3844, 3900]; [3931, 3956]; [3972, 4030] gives 0.7 Ang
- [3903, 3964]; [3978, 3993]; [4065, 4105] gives -0.1 Ang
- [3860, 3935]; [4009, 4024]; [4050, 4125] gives 0.1 Ang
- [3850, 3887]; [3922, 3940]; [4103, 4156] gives 1.9 Ang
